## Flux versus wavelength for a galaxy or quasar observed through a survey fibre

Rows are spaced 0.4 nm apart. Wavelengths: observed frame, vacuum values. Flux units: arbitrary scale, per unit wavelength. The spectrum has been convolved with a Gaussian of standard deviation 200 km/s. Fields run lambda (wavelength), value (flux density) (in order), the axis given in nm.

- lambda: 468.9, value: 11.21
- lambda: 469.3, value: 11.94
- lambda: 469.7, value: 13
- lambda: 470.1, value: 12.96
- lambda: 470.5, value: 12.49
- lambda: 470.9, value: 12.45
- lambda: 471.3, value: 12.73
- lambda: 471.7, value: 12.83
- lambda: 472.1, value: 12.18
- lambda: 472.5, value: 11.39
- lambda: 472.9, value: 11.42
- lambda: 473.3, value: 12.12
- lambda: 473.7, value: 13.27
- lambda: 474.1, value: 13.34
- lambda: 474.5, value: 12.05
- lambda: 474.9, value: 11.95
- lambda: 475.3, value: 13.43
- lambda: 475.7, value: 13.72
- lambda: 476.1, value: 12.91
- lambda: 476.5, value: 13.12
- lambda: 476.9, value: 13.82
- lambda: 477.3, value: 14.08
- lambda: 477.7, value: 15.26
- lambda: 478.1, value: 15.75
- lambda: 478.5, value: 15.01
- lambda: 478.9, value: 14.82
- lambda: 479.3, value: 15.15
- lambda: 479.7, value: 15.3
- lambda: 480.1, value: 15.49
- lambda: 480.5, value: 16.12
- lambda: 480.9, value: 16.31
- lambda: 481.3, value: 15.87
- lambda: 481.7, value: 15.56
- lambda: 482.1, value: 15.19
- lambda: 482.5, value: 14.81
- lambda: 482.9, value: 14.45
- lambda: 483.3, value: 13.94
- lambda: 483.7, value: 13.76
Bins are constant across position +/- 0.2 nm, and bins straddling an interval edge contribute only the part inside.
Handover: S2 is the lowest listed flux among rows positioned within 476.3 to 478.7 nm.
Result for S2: 13.12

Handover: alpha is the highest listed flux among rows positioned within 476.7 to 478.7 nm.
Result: 15.75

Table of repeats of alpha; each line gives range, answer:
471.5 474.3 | 13.34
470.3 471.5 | 12.73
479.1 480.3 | 15.49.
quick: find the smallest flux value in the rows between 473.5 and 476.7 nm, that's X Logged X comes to 11.95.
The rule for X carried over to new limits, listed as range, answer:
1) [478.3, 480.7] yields 14.82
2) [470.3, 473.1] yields 11.39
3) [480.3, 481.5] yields 15.87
